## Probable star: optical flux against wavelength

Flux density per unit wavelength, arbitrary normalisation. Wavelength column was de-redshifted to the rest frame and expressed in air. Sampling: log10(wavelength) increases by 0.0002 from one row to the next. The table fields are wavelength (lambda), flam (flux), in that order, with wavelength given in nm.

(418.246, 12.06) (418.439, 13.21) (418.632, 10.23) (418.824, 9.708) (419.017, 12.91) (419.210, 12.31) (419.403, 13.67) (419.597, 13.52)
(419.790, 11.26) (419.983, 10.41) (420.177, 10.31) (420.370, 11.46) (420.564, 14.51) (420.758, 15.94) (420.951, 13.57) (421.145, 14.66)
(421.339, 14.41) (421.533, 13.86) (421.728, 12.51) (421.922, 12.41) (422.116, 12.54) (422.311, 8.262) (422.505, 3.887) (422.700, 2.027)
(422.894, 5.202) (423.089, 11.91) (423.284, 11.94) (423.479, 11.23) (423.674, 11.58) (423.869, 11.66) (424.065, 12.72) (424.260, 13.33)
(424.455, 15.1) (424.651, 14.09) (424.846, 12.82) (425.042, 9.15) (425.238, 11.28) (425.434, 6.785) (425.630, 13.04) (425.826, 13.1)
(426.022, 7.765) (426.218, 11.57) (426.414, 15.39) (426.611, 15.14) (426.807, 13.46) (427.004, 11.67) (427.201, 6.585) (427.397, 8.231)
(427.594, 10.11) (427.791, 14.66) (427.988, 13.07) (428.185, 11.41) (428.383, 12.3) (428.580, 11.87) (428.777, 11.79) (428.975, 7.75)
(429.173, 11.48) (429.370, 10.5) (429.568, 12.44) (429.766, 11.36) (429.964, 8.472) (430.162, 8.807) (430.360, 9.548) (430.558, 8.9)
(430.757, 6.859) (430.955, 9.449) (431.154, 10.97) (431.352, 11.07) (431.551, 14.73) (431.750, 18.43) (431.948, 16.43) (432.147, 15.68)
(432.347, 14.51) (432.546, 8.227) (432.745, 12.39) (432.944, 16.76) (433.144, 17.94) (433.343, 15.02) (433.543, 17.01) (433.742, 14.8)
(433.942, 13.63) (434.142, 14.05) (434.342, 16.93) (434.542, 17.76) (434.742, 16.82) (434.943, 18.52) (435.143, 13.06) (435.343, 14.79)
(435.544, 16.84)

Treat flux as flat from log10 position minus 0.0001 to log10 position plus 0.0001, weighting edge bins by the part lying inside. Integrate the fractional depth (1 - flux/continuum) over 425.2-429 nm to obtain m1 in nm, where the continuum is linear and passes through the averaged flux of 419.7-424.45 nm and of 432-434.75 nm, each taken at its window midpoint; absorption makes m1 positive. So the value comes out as 0.47 nm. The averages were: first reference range 11.4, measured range 11.4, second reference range 15.1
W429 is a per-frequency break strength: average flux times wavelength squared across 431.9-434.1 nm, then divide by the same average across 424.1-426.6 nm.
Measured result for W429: 1.3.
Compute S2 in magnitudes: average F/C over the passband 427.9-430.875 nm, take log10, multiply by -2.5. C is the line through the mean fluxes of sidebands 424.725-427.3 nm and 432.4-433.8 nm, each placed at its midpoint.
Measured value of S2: 0.23 mag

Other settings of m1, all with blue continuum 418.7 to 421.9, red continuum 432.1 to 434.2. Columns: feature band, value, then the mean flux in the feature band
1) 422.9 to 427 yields 0.437 nm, 12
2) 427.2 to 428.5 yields 0.242 nm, 11.3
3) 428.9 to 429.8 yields 0.210 nm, 10.7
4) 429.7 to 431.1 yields 0.503 nm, 9.06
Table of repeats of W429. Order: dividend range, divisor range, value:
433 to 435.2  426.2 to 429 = 1.40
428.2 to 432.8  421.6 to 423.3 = 1.34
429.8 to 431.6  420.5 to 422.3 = 0.76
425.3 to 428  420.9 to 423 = 1.14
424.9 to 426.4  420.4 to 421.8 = 0.78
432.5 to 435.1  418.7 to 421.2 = 1.31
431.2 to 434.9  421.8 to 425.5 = 1.51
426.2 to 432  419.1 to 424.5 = 1.02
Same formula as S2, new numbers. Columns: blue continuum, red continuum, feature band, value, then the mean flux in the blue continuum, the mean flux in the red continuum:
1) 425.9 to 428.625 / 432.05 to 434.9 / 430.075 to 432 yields 0.21 mag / 11.7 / 15.2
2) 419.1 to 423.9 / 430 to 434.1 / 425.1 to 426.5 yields 0.08 mag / 11.4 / 13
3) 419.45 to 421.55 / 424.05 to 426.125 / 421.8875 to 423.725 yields 0.35 mag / 13.1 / 11.7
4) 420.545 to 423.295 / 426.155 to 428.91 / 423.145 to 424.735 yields -0.12 mag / 11.1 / 11.9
